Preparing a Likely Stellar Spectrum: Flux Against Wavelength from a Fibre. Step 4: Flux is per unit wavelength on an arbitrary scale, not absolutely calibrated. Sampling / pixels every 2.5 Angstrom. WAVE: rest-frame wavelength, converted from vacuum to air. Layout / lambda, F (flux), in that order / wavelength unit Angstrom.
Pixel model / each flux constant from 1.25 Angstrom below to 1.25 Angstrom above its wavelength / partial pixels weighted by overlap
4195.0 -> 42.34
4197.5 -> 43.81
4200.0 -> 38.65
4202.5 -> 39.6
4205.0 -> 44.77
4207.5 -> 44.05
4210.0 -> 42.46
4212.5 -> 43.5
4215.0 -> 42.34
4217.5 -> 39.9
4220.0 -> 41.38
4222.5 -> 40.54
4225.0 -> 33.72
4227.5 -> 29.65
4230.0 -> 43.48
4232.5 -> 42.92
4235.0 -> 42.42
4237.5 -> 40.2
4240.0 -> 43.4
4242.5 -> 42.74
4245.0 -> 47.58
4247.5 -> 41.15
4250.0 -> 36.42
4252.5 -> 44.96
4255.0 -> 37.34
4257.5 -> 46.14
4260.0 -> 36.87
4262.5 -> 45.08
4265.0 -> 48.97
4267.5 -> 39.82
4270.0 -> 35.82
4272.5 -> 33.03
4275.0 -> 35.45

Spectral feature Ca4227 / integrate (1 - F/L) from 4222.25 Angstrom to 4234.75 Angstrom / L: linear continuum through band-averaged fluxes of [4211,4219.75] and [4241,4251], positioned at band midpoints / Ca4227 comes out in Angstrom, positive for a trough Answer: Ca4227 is 1.1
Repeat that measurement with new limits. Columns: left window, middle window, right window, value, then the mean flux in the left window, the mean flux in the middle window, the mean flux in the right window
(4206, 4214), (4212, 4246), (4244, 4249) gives 2.12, 43.4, 40.9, 43.8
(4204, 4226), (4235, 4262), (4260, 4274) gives -0.80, 41.5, 41.8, 40.1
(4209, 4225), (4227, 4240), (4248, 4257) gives 0.00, 41.1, 40.7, 40.3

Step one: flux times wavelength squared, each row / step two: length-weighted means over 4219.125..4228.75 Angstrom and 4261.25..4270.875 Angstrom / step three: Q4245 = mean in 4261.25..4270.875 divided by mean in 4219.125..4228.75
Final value 1.21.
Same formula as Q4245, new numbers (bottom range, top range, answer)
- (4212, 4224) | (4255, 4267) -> 1.07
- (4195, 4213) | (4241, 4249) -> 1.05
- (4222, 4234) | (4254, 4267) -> 1.14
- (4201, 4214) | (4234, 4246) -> 1.03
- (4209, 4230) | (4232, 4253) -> 1.09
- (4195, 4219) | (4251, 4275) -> 0.99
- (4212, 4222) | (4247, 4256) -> 0.98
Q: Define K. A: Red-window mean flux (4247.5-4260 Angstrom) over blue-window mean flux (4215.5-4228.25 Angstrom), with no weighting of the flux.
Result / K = 1.1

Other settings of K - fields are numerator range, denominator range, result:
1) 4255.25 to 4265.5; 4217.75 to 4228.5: 1.17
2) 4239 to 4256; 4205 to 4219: 0.98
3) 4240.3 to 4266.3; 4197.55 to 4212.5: 1.01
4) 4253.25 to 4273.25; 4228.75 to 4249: 0.95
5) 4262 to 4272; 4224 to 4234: 1.10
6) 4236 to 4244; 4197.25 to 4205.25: 1.03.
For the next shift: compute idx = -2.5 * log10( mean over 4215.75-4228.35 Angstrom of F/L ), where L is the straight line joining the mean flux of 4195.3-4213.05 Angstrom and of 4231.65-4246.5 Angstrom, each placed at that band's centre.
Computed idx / 0.14 mag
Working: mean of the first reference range 42.4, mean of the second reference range 43.2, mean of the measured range 37.5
